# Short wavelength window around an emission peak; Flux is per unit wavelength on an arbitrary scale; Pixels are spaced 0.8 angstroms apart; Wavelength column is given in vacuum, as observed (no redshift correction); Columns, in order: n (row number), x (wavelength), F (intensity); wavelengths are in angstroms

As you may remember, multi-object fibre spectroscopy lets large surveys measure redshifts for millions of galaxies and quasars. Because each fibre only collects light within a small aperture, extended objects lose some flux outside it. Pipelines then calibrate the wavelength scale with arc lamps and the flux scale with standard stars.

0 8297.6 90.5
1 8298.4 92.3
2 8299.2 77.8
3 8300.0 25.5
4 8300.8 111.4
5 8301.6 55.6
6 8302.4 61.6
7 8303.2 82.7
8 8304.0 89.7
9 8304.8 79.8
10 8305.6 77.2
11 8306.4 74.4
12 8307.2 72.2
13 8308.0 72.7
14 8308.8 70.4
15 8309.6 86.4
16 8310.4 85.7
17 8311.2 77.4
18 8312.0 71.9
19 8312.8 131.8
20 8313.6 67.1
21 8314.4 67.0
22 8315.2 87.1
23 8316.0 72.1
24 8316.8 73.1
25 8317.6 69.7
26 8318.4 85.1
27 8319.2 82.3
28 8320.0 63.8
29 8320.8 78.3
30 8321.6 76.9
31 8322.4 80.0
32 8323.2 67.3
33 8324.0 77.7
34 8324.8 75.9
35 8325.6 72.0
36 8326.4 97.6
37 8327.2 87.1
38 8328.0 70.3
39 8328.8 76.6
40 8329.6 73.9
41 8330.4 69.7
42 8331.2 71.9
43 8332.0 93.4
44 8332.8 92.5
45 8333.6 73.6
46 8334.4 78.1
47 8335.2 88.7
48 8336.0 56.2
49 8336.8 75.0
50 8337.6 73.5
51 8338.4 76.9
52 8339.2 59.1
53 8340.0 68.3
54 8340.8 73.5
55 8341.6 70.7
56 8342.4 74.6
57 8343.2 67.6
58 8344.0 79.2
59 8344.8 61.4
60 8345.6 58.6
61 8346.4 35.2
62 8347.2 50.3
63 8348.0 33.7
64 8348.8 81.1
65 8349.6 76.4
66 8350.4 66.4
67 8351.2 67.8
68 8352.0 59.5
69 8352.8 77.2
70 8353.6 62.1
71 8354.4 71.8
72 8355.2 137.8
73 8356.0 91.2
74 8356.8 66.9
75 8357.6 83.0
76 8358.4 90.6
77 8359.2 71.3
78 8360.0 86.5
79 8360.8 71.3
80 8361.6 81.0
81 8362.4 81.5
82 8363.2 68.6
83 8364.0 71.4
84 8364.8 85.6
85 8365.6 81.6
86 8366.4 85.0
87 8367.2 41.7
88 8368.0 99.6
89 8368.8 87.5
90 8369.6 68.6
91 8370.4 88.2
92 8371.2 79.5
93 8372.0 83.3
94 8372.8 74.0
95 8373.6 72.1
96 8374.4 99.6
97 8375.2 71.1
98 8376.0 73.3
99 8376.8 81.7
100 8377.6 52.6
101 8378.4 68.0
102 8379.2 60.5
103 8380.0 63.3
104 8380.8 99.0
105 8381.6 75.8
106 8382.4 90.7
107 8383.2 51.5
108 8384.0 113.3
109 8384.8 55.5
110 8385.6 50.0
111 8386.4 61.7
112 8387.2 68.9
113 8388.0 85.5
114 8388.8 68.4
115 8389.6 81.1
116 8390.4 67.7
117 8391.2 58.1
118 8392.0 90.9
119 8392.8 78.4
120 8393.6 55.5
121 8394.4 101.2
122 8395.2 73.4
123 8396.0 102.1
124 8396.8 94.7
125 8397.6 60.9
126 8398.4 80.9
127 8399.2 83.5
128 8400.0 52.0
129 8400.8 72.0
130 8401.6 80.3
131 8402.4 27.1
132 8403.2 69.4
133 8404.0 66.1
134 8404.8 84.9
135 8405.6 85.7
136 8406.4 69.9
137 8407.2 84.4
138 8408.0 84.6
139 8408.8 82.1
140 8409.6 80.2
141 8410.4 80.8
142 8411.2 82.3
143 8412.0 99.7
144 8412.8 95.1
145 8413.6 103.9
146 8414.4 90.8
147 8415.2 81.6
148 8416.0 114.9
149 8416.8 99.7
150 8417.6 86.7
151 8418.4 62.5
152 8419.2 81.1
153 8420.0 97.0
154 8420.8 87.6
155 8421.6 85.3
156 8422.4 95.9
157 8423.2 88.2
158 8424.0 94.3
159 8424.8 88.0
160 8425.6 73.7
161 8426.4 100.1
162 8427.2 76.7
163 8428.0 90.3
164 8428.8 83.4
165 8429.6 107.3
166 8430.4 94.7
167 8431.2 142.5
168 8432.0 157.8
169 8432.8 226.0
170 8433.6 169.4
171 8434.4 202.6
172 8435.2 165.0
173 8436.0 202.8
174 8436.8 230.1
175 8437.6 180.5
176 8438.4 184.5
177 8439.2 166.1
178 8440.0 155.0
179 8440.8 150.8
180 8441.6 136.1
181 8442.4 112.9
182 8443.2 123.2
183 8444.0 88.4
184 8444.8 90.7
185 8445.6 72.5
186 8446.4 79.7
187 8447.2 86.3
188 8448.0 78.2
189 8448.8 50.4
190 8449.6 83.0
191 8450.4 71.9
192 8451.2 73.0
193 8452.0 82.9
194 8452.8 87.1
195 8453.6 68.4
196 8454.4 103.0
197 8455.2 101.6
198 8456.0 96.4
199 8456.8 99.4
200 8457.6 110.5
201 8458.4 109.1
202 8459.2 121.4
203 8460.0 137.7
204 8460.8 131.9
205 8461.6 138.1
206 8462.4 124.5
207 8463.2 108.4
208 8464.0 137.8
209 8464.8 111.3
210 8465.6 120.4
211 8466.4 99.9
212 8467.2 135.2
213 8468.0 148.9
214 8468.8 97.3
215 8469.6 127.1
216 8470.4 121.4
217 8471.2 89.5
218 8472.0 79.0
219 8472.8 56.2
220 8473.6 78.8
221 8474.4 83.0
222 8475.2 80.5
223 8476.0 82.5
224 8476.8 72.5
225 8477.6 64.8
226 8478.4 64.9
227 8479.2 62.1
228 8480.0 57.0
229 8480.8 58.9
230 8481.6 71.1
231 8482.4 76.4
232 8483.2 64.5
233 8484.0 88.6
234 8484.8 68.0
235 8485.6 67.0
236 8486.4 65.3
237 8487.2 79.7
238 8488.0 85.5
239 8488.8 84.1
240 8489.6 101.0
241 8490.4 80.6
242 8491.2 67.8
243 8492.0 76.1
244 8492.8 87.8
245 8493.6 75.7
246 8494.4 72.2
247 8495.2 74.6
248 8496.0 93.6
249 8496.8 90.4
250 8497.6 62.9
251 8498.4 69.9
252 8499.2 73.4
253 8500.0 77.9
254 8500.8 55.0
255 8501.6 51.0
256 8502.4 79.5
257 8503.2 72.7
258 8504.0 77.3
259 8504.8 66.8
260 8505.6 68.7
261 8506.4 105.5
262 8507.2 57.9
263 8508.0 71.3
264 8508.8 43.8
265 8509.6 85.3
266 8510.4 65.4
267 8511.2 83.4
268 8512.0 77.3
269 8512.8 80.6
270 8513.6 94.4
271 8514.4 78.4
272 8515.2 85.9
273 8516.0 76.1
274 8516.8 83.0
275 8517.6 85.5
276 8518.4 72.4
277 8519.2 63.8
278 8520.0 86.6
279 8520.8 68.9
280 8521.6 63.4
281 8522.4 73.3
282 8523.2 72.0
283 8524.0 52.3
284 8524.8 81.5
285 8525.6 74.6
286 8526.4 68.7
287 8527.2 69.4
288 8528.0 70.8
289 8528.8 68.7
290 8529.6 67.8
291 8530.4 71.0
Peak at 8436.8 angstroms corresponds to H-alpha 6563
